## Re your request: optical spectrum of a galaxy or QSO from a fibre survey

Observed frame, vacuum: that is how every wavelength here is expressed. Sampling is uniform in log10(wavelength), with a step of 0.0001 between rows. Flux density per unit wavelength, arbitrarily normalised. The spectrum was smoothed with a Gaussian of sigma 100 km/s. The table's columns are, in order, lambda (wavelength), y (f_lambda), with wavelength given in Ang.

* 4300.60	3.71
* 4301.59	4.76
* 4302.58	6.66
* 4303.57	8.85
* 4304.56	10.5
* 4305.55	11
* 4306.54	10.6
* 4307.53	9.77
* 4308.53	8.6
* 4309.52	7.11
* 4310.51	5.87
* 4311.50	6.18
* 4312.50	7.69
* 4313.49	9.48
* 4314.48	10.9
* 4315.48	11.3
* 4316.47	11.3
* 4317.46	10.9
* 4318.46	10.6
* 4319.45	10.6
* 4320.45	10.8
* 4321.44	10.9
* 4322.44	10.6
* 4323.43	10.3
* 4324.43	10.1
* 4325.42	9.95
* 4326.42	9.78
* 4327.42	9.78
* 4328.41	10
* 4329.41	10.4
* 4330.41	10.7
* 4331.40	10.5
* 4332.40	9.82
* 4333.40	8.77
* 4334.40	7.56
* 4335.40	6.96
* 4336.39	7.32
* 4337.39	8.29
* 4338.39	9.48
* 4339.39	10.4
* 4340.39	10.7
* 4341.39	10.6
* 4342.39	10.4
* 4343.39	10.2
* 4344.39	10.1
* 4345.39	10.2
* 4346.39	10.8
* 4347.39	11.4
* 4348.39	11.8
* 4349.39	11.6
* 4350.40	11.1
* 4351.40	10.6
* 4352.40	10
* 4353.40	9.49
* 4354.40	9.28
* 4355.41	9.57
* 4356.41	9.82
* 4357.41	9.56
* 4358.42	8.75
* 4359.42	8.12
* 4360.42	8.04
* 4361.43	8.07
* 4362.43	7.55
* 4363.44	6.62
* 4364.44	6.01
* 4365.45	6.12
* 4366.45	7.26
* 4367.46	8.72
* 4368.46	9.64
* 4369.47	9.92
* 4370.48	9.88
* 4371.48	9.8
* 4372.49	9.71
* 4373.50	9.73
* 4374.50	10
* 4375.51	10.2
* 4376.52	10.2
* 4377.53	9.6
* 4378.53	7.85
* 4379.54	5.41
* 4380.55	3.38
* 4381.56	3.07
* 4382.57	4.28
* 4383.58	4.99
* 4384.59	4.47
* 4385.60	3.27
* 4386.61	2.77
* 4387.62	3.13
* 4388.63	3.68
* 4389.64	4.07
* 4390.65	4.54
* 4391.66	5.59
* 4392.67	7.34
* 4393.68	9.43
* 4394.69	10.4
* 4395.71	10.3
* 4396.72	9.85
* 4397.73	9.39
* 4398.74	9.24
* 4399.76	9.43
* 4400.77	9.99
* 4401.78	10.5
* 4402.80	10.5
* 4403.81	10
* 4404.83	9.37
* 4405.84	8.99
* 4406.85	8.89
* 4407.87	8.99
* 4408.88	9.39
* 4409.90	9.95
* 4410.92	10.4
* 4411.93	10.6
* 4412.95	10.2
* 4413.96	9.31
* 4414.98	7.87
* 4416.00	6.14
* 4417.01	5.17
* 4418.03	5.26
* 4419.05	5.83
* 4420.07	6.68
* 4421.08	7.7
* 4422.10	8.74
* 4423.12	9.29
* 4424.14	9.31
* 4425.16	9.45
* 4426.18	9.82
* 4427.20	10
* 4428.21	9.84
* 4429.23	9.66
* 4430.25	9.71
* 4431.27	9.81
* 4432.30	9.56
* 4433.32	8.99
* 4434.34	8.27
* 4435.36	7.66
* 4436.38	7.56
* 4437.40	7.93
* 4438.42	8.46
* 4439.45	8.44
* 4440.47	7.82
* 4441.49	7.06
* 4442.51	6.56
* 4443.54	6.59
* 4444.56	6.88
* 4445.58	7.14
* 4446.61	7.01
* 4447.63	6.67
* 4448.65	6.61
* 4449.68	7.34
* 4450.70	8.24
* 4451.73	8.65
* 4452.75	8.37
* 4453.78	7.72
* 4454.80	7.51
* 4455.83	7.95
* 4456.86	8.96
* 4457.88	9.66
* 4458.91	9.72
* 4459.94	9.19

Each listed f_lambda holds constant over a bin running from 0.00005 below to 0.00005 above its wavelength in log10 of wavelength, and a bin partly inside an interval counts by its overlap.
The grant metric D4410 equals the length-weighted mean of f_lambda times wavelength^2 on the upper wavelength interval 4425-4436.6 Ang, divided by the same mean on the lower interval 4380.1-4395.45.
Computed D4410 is 1.86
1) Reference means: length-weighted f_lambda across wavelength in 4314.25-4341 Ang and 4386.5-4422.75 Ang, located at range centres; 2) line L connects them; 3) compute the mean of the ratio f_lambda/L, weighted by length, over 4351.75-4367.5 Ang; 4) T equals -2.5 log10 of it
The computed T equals 0.11 mag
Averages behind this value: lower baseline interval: 9.94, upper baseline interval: 8.11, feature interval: 8.32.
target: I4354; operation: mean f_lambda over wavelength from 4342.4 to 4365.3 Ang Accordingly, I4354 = 9.45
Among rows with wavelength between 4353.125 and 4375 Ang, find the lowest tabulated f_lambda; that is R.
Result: 6.01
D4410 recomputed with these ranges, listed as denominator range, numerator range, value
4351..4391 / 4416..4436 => 1.16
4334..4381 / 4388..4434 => 0.97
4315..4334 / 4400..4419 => 0.89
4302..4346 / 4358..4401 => 0.79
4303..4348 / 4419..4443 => 0.92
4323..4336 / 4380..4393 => 0.45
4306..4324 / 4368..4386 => 0.80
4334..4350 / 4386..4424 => 0.84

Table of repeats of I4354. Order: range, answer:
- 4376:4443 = 7.9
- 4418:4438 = 8.63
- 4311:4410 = 8.83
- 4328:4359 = 9.87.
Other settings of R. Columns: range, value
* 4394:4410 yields 8.89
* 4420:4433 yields 6.68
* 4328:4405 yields 2.77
